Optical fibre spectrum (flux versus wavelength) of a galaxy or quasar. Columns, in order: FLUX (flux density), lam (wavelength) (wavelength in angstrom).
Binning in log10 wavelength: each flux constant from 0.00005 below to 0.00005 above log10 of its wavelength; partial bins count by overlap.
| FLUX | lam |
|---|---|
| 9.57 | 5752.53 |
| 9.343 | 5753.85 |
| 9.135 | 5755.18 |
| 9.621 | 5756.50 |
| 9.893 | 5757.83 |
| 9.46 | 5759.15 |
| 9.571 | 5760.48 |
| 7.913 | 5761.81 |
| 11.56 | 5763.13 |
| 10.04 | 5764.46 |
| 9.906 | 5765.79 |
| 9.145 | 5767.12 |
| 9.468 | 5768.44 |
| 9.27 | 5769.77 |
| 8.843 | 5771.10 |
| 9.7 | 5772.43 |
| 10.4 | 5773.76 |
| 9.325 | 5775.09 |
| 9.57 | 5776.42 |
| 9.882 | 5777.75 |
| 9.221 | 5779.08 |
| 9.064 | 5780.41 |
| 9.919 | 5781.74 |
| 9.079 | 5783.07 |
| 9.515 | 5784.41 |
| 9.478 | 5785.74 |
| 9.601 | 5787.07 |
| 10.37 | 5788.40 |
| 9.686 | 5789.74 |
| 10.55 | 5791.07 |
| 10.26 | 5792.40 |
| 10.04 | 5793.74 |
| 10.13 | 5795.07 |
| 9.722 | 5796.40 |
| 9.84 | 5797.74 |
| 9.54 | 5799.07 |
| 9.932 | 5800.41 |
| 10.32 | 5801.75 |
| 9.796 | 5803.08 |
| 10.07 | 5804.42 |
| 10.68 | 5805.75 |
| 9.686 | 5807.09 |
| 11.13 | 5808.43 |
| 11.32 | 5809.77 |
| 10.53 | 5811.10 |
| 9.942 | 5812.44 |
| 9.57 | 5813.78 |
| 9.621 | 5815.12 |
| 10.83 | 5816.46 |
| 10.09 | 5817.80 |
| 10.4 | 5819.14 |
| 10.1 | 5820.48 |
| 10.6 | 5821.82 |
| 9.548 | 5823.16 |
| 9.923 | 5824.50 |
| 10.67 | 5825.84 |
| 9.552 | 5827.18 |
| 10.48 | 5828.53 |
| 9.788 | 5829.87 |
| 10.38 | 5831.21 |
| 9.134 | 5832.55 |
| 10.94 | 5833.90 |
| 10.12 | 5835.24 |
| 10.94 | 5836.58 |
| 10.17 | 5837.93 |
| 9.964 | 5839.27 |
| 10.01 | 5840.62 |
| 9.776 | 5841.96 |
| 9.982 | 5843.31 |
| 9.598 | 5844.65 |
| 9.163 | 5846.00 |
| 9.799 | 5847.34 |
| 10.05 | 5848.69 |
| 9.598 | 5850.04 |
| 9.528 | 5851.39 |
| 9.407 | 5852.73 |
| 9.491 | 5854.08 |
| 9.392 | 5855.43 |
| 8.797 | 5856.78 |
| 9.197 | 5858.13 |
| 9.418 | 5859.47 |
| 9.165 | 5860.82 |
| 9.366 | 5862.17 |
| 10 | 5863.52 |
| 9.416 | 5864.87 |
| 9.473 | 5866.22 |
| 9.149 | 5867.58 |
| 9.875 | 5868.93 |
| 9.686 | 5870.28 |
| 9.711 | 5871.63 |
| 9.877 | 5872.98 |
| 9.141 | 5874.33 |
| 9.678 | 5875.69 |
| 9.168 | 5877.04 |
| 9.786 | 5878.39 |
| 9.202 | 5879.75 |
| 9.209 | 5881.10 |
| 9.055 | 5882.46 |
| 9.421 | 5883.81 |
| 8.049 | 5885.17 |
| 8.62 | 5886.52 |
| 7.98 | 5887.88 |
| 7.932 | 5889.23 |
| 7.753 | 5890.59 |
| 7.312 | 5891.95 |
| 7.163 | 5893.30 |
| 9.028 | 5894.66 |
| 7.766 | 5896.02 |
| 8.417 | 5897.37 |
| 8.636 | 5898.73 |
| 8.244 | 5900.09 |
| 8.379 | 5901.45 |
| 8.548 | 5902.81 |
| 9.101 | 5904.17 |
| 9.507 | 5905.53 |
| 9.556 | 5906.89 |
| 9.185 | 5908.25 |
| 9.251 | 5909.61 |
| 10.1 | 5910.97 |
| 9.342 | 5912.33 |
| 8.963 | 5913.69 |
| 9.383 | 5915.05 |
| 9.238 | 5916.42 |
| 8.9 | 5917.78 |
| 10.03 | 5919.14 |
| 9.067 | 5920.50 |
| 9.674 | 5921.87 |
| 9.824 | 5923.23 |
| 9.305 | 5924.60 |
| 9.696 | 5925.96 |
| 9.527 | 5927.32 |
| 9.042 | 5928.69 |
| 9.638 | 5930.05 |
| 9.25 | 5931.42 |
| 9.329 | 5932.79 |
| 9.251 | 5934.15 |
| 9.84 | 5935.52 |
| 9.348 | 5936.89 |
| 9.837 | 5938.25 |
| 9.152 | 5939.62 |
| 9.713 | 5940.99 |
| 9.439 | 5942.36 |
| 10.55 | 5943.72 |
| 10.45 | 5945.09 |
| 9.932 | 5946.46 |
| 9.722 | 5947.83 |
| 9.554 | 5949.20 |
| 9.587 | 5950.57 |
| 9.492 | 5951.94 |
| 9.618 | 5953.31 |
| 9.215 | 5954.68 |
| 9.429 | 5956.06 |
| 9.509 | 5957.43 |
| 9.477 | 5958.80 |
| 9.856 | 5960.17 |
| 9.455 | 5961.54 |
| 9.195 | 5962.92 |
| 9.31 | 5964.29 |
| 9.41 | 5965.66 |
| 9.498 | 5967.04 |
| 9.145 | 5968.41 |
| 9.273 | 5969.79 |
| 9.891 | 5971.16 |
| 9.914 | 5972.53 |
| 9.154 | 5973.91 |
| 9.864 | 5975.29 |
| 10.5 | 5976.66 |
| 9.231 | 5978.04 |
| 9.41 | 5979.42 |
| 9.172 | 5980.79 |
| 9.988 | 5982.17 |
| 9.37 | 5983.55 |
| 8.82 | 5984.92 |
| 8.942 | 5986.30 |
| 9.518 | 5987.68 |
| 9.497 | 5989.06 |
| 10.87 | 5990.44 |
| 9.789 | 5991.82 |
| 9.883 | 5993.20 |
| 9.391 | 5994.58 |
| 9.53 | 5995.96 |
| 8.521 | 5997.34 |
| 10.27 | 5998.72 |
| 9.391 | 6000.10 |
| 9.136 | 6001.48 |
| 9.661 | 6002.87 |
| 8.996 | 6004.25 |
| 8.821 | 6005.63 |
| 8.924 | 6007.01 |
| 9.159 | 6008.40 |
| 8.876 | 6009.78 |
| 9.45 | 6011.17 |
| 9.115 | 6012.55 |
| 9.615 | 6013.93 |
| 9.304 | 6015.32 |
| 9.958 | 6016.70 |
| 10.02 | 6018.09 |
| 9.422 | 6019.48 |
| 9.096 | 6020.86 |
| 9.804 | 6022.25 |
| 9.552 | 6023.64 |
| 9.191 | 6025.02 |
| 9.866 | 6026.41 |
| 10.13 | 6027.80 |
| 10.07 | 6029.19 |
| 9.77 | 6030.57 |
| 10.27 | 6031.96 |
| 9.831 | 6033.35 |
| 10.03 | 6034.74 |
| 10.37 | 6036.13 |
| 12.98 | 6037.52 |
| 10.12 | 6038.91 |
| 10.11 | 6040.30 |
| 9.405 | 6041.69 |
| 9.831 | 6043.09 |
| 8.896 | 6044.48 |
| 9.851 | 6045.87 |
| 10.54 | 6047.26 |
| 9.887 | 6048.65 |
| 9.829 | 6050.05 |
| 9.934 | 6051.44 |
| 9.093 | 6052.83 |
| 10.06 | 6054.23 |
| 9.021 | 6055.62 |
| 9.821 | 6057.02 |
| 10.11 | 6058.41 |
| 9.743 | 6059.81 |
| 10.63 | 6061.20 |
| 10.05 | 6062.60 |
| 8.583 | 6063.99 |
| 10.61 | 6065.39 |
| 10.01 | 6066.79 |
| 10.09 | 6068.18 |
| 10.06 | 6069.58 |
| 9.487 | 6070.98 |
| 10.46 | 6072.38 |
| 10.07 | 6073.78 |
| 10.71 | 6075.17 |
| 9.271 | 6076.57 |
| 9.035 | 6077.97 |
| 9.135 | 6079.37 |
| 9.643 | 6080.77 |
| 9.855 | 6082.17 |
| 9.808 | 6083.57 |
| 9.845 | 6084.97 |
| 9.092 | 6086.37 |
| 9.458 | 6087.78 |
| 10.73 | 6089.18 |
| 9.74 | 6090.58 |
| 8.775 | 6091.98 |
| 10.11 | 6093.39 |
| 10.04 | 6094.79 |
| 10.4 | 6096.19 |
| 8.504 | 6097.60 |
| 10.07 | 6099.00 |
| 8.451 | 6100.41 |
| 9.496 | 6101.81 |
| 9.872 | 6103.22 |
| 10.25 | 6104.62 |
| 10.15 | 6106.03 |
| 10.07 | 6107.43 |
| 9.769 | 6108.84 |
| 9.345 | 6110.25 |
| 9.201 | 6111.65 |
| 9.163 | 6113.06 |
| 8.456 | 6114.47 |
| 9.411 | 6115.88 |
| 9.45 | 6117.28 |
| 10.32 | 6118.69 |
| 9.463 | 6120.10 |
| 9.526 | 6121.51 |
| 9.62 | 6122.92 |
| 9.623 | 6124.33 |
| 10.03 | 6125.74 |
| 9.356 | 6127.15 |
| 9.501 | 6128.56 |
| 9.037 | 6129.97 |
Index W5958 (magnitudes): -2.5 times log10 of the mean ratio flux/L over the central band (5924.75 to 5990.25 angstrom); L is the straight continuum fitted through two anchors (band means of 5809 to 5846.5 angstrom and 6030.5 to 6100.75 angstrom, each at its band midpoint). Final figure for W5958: 0.05 mag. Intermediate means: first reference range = 10.1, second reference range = 9.85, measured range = 9.54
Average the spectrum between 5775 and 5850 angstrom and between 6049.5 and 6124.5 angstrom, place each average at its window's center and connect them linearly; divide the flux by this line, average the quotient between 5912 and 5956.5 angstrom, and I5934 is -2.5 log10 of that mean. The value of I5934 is 0.04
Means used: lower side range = 9.99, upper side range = 9.7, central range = 9.53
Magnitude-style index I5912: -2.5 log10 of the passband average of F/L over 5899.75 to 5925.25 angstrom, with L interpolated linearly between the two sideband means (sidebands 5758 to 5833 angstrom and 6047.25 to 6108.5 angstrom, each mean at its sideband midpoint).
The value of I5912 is 0.068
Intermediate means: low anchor 9.9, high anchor 9.78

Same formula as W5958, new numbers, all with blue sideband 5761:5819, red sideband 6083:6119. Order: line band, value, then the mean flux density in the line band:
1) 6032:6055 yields -0.04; 10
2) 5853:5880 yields 0.04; 9.45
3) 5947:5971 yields 0.03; 9.47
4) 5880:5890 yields 0.14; 8.63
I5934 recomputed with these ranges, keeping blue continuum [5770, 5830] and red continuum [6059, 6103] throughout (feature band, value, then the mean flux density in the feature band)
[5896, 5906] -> 0.150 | 8.61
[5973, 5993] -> 0.026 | 9.59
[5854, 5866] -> 0.062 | 9.36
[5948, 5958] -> 0.039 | 9.49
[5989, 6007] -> 0.034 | 9.5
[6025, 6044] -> -0.041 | 10.2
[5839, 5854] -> 0.025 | 9.7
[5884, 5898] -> 0.223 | 8.05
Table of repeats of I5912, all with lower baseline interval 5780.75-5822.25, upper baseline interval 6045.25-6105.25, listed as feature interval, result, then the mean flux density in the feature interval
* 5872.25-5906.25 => 0.15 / 8.68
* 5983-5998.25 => 0.04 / 9.48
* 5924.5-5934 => 0.06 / 9.4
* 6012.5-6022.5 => 0.03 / 9.56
